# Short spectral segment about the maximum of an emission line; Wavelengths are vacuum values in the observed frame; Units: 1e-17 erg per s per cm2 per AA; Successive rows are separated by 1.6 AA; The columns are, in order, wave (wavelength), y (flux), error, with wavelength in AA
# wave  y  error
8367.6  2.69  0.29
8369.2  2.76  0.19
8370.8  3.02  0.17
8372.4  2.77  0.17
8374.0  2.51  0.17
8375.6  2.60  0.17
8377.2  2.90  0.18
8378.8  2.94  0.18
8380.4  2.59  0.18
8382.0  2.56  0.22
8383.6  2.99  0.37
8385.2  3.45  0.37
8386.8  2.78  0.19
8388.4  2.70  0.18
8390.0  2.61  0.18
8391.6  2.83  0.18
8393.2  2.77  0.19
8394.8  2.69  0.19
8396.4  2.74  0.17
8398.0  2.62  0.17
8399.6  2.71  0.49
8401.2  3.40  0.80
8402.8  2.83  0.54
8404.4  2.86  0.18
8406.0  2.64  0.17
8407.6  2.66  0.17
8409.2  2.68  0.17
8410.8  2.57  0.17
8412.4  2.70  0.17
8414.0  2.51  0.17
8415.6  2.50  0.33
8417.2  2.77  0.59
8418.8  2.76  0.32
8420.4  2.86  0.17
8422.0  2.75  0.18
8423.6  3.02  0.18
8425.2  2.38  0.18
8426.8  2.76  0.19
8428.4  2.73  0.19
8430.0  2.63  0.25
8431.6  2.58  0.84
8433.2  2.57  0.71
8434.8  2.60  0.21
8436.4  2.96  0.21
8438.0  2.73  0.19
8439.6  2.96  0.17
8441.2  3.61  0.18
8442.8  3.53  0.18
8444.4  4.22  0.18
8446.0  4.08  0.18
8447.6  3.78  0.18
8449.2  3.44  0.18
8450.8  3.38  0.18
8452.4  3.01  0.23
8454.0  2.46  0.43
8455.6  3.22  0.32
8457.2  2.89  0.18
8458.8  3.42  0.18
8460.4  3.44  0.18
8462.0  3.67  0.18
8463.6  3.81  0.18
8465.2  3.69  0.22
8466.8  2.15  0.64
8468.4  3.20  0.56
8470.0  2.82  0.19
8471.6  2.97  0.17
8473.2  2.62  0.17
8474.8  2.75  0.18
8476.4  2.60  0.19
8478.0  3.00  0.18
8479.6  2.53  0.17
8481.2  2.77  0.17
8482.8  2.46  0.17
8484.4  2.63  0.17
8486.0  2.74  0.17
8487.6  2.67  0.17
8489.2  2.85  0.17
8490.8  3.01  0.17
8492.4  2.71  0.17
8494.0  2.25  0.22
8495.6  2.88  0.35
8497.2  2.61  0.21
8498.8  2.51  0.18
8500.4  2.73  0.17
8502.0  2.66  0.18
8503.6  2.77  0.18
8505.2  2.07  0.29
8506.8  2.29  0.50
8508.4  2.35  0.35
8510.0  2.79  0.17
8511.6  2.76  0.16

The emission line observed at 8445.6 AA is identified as [S II]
